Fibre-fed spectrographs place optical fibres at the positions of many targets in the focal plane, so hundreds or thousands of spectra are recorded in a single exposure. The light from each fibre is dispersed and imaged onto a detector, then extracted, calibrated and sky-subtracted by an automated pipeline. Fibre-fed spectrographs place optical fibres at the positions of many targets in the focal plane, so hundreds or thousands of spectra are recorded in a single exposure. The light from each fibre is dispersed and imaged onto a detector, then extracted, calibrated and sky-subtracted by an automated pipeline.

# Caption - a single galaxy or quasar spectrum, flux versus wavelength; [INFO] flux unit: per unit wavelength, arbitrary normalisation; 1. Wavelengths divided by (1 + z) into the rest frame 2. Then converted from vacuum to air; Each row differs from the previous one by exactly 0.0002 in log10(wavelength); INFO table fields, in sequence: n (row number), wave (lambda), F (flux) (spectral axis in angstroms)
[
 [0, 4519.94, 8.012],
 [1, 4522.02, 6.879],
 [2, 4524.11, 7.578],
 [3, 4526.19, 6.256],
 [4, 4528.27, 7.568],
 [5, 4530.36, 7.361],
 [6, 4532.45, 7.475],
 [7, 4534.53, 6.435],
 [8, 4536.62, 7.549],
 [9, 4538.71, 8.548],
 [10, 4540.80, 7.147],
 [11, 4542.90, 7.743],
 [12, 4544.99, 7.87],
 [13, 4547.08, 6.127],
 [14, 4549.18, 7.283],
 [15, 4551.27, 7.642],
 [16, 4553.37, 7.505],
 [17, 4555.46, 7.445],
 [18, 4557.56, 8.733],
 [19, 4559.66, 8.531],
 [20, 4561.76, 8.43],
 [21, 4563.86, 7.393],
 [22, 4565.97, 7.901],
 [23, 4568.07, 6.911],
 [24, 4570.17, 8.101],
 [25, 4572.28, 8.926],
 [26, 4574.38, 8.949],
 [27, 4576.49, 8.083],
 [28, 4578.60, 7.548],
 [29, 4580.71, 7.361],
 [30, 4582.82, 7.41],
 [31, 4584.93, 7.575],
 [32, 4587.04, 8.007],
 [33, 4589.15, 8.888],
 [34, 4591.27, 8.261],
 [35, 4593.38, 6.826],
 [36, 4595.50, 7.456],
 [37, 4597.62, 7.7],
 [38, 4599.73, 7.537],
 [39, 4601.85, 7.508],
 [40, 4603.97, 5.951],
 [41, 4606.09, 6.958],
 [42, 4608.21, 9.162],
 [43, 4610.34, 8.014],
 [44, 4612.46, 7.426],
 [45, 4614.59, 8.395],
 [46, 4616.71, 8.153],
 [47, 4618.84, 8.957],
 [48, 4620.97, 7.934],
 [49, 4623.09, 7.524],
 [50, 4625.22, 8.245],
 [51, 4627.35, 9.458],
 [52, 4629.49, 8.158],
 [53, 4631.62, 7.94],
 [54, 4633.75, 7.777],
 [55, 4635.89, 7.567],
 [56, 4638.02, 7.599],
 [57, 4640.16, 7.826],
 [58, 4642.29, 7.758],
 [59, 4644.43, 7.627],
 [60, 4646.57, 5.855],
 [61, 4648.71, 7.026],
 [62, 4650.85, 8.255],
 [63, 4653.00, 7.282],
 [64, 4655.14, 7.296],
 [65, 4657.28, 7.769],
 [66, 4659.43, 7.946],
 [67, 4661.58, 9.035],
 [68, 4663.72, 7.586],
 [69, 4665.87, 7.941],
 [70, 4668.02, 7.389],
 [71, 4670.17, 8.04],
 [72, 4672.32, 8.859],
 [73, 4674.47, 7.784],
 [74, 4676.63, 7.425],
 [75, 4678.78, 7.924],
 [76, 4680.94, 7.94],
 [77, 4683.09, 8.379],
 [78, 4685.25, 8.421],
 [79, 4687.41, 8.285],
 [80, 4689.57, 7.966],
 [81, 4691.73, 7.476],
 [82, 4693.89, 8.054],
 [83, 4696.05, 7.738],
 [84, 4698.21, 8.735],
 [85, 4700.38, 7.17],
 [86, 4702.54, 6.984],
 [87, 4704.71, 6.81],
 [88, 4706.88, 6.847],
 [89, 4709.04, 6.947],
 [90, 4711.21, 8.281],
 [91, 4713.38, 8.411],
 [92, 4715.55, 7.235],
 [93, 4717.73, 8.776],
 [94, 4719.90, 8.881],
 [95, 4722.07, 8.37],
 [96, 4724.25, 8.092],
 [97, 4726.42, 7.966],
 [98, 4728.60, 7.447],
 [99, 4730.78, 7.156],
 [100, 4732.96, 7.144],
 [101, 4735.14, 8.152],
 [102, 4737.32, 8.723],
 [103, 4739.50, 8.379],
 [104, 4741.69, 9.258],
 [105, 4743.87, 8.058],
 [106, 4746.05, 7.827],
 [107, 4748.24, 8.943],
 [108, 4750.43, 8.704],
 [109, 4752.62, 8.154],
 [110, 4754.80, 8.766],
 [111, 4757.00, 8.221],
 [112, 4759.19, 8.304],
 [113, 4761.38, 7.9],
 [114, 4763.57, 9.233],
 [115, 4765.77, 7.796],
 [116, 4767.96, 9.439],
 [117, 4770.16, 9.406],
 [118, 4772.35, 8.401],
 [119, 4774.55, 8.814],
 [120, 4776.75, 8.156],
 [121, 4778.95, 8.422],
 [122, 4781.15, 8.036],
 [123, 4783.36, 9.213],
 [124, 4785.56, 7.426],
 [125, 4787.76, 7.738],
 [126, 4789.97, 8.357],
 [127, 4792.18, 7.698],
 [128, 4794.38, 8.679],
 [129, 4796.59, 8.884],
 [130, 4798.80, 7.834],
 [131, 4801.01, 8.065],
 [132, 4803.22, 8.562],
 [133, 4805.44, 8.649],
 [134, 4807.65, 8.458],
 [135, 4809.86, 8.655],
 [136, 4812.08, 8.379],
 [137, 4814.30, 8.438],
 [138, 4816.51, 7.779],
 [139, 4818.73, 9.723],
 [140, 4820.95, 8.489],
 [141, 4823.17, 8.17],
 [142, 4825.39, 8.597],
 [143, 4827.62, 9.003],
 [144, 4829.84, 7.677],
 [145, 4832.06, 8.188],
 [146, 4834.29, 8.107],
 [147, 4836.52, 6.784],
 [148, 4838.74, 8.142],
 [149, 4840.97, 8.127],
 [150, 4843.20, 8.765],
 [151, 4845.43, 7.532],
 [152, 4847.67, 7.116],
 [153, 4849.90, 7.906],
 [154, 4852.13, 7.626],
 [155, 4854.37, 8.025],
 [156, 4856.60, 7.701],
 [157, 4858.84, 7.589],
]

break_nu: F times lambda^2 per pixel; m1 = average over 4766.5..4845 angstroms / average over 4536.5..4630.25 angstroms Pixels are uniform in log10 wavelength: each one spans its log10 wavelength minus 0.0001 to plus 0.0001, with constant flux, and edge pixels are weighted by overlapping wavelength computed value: 1.17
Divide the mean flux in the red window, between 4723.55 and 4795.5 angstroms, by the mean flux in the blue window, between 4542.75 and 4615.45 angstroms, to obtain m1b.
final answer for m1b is 1.07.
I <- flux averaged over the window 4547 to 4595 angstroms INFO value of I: 7.85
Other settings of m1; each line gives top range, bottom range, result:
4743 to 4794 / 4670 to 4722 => 1.10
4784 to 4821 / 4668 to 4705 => 1.11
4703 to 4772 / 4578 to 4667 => 1.10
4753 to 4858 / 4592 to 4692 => 1.13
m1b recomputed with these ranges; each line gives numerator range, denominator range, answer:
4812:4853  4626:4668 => 1.05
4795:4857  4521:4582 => 1.07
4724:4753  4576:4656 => 1.05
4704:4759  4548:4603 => 1.03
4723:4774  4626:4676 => 1.07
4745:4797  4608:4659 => 1.07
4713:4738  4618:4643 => 0.99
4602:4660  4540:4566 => 1.01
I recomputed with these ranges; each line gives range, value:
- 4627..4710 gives 7.75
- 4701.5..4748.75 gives 7.93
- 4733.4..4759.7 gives 8.43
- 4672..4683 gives 7.96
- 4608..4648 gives 7.93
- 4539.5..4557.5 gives 7.44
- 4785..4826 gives 8.36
